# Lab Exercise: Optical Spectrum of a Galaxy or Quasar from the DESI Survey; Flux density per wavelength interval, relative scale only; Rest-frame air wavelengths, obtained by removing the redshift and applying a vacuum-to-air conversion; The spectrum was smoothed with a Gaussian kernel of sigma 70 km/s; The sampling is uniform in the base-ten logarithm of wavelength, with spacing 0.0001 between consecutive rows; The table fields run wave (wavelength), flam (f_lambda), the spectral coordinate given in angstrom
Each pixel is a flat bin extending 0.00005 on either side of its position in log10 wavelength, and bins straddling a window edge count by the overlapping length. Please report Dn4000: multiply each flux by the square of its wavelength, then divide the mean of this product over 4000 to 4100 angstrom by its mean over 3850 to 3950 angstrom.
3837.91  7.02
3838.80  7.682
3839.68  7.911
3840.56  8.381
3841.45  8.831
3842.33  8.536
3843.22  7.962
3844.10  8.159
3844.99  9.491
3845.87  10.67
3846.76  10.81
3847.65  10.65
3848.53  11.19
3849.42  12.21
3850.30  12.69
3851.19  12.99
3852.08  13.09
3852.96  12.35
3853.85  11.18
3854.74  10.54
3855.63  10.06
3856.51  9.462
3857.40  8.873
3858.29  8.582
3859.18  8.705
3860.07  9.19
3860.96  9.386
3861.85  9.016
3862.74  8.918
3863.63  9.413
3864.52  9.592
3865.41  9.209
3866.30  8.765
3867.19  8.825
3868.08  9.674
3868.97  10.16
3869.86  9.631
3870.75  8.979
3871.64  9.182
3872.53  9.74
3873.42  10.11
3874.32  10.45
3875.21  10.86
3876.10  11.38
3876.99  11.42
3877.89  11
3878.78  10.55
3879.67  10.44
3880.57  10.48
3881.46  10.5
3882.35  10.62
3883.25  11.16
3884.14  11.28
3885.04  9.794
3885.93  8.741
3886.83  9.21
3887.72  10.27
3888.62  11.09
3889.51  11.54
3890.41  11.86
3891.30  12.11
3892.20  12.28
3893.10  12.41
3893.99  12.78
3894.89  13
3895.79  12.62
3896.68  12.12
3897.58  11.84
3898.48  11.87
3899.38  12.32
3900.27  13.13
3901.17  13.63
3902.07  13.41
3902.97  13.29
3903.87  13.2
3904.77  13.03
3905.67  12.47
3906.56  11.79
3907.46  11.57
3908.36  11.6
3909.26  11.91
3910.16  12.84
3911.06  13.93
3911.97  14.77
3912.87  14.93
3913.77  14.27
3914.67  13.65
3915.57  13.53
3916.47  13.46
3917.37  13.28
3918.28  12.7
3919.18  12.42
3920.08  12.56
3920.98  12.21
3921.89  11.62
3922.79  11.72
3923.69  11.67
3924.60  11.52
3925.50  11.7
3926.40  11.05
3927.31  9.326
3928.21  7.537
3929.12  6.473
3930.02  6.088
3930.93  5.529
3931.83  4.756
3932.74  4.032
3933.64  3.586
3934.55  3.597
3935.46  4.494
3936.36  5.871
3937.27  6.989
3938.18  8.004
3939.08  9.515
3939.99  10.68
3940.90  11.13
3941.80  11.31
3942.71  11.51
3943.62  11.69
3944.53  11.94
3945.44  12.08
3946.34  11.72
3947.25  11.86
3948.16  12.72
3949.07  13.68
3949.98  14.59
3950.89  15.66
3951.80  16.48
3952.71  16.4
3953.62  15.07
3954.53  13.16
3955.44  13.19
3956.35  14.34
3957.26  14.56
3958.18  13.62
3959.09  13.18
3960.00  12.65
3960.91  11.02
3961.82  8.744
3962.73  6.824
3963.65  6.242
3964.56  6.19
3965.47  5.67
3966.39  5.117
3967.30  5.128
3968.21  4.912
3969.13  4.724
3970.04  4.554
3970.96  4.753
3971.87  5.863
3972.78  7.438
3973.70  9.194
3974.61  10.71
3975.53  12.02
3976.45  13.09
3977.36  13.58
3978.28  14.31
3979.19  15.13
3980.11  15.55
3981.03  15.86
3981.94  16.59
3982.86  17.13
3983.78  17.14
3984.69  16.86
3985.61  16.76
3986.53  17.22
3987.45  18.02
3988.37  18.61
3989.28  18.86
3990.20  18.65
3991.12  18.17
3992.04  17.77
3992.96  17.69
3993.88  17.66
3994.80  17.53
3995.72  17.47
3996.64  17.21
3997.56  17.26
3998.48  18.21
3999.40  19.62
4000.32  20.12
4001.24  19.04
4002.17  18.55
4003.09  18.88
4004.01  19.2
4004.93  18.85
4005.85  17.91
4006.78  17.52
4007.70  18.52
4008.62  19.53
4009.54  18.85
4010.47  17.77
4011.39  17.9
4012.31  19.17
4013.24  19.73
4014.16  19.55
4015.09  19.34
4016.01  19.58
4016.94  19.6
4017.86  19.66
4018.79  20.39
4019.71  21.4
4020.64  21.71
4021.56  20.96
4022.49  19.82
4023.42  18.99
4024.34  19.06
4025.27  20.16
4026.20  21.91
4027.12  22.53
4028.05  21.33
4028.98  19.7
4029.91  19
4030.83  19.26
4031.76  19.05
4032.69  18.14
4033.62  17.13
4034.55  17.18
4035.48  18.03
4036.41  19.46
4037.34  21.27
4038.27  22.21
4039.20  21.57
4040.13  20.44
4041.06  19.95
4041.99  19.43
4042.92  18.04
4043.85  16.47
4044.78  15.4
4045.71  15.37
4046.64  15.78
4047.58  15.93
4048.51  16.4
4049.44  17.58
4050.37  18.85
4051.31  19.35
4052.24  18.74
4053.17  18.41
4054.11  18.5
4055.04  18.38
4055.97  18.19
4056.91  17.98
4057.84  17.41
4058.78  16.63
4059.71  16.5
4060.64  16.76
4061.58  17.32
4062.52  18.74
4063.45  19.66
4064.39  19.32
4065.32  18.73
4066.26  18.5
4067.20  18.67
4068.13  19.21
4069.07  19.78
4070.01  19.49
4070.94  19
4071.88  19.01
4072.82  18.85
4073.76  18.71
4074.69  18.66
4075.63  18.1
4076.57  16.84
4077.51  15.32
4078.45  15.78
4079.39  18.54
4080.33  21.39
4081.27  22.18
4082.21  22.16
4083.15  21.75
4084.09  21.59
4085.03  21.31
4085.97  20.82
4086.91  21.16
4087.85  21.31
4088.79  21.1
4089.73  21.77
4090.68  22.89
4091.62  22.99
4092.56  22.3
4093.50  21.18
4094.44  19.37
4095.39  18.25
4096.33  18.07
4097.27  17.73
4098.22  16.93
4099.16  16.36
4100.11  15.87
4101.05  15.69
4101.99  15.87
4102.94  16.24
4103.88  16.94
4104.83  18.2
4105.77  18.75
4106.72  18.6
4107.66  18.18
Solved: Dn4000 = 1.9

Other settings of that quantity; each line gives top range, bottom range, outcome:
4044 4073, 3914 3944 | 2.01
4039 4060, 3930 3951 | 2.03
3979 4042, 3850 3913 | 1.81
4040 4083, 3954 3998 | 1.48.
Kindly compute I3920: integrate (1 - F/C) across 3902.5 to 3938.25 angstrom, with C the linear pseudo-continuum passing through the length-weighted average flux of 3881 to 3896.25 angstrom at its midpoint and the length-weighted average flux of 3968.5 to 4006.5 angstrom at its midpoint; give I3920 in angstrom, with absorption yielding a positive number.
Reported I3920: 5.7 angstrom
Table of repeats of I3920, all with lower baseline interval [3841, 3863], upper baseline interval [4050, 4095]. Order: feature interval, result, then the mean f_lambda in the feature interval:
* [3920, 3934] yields 4.7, 8.77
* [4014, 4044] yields -3.9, 19.8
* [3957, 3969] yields 5.0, 8.55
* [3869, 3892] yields 1.7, 10.5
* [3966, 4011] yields 2.3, 15.2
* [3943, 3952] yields 0.7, 13.1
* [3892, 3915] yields -1.1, 12.9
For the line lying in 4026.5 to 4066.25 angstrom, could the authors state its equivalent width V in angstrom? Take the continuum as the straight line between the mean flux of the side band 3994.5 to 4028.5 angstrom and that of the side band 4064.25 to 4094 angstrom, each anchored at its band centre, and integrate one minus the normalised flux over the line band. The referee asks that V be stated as 2.3 angstrom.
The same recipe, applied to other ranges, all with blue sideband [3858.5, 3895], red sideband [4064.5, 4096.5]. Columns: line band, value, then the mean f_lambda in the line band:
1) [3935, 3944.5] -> 2.9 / 9.24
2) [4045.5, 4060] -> 0.8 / 17.5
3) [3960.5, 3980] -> 8.3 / 8.47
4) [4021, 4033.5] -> -1.9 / 19.9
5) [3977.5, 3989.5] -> -1.0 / 16.7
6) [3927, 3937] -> 5.7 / 5.54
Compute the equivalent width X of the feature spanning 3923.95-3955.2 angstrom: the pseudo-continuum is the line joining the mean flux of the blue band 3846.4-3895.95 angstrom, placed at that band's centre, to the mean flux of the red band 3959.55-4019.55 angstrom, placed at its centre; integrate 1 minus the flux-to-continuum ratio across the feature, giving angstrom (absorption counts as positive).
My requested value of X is 7.4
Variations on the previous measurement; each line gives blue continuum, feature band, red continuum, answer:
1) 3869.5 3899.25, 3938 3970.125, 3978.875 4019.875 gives 9.1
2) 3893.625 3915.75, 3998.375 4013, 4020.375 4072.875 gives -1.4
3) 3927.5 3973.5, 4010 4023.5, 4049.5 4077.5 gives -4.7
